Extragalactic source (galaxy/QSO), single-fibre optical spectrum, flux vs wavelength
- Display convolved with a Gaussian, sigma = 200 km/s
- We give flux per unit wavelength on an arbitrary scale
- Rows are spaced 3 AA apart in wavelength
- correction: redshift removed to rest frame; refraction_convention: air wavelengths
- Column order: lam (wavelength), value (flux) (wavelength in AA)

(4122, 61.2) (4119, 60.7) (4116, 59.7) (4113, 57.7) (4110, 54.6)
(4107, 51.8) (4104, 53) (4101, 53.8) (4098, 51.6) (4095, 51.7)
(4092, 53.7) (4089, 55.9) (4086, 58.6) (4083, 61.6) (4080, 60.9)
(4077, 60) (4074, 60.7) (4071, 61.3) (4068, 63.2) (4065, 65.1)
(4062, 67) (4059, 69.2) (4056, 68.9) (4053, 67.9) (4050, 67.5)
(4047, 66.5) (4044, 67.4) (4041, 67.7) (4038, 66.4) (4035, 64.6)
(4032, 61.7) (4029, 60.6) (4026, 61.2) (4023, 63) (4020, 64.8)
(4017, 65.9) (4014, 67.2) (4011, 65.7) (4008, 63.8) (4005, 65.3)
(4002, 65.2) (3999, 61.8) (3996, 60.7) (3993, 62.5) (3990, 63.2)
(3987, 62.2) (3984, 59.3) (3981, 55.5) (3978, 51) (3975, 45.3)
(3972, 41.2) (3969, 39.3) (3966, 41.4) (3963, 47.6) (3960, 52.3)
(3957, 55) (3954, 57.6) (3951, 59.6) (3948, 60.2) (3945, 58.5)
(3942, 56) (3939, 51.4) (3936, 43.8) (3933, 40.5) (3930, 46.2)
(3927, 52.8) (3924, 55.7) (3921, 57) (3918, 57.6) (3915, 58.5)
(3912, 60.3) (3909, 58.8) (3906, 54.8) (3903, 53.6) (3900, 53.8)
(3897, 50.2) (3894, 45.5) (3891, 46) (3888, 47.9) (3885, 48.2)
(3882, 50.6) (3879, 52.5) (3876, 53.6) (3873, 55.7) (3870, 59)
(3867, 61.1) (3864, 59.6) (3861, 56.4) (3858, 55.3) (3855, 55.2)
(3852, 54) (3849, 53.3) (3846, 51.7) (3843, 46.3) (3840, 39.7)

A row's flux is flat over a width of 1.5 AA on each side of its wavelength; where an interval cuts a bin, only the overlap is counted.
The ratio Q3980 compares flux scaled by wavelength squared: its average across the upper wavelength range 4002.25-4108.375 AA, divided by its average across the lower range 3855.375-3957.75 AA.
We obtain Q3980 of 1.2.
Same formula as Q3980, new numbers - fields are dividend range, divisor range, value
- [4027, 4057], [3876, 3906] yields 1.41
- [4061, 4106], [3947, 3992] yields 1.17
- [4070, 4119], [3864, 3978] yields 1.19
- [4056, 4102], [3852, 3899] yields 1.25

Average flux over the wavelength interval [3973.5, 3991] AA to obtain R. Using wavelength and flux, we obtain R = 55.9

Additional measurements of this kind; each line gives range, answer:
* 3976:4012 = 61.1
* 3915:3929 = 55.7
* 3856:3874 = 57.8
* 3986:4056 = 64.6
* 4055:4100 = 60.5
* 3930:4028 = 56.4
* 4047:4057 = 67.8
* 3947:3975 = 50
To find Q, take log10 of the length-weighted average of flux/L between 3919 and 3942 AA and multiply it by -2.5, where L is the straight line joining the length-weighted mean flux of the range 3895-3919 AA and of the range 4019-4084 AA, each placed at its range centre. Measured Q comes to 0.14 mag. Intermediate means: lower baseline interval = 55.7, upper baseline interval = 64.4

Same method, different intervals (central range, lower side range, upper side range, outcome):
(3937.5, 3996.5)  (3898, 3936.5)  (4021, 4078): 0.08 mag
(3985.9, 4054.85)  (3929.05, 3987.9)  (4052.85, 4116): -0.17 mag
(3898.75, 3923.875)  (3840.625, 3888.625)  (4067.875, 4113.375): -0.05 mag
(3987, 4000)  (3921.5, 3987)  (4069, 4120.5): -0.17 mag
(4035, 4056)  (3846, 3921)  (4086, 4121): -0.22 mag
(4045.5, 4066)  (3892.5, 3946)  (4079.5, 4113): -0.23 mag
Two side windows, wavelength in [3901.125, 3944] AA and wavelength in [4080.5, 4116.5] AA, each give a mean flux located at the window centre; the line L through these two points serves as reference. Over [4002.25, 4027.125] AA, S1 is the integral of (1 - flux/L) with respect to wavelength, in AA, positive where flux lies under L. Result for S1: -4.7 AA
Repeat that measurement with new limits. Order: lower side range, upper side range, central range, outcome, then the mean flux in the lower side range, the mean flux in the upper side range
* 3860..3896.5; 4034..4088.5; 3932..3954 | 1.4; 52.9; 64.5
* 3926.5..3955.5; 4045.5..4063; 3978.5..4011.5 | -1.1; 52.7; 67.9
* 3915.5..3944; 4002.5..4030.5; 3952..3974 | 3.2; 51.6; 64.2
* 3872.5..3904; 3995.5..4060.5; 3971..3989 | 2.1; 50.5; 65.2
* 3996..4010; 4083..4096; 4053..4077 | -2.8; 63.7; 55.9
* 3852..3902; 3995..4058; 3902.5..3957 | 2.6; 53.2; 65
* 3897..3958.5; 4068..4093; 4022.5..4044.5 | -2.3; 54.5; 59.4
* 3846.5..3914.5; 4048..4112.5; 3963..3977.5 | 3.5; 53.9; 59.9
